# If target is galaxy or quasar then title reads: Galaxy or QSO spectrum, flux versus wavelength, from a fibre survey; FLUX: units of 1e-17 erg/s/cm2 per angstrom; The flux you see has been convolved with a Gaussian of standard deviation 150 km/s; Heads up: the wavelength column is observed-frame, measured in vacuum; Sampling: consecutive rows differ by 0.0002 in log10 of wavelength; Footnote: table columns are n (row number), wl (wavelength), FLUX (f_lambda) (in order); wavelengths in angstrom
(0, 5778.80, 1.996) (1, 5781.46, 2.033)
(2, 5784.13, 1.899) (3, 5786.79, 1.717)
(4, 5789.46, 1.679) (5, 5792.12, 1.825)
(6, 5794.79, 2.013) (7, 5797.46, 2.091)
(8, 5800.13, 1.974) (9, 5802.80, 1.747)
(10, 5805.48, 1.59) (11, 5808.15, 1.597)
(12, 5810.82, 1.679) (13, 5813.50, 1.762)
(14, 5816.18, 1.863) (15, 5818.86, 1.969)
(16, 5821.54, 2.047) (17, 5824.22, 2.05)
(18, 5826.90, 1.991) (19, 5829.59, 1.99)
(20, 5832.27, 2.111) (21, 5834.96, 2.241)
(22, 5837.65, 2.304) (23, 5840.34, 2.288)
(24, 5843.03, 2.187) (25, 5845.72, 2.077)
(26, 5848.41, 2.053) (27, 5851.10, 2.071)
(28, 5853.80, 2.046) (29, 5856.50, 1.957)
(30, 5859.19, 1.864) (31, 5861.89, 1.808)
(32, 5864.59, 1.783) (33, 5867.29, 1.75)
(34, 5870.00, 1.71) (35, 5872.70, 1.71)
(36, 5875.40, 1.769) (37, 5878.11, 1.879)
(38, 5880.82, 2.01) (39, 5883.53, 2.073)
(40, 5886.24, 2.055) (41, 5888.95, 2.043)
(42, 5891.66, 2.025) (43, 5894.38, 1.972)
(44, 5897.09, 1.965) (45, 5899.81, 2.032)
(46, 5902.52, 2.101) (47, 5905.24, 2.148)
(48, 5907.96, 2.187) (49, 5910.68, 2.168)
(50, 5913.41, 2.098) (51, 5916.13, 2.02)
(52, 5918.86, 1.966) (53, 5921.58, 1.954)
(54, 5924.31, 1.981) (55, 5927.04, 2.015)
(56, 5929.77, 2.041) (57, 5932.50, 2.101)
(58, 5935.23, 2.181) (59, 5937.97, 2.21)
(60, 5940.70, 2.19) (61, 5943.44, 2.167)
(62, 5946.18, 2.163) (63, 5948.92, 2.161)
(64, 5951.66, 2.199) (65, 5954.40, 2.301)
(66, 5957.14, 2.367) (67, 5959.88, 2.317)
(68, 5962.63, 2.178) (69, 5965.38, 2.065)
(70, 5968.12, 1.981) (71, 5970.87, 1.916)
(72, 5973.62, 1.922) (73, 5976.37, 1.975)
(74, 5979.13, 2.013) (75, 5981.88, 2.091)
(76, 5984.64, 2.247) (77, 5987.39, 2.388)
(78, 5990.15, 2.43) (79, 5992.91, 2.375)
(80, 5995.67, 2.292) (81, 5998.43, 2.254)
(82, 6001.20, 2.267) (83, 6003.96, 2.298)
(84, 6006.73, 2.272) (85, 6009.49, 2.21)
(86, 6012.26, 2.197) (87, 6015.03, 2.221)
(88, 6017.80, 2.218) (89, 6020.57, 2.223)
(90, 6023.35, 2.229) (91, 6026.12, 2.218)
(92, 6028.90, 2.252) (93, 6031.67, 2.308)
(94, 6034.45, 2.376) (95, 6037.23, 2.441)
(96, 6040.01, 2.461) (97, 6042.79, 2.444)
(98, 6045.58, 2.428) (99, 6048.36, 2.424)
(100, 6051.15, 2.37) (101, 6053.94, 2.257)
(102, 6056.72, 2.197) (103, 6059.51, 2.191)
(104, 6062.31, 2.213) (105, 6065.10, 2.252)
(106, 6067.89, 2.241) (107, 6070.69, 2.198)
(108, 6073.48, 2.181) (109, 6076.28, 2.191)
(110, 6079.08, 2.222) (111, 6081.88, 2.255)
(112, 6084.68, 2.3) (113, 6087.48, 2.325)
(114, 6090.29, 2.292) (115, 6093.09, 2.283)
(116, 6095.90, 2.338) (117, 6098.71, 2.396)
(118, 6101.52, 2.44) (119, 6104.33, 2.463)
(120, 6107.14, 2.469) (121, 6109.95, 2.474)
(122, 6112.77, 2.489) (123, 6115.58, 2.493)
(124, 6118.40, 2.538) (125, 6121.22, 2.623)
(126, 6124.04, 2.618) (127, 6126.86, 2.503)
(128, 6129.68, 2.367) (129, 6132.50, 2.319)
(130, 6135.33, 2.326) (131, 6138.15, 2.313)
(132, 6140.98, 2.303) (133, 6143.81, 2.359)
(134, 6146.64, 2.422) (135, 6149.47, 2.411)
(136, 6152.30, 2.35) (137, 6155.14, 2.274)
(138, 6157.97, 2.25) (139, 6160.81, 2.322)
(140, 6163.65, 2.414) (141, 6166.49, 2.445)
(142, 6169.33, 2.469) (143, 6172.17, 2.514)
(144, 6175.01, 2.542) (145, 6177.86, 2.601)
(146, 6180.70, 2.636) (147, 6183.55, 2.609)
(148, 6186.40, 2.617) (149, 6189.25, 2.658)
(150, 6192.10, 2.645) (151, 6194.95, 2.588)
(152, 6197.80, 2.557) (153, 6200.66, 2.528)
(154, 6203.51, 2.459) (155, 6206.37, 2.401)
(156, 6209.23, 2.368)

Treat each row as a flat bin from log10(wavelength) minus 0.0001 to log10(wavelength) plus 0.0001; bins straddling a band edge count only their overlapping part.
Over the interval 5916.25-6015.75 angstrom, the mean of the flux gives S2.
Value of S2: 2.16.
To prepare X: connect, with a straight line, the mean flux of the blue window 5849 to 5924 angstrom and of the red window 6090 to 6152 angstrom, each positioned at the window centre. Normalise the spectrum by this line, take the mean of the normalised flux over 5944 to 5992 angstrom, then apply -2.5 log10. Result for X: -0.02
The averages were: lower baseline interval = 1.97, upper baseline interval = 2.42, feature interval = 2.16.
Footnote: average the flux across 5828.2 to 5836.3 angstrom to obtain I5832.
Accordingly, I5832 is 2.11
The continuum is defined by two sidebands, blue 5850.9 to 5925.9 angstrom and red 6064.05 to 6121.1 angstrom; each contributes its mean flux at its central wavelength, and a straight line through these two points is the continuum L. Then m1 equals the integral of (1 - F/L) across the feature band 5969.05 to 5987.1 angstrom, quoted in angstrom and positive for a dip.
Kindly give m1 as 0.74 angstrom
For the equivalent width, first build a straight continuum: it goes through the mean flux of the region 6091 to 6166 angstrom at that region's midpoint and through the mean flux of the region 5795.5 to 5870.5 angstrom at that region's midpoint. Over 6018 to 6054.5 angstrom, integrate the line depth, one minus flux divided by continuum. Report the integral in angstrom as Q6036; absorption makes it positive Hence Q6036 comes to -1.2 angstrom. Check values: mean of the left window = 1.95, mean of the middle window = 2.34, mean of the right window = 2.41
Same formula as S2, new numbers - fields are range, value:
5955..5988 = 2.12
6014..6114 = 2.31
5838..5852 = 2.15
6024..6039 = 2.32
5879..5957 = 2.09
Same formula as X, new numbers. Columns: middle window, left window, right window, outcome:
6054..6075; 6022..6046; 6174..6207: 0.08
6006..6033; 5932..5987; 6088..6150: 0.01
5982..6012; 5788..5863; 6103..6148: -0.03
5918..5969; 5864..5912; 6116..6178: -0.04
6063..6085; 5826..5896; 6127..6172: 0.02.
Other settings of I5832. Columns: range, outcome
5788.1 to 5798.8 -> 1.9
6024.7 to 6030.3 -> 2.24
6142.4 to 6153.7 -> 2.39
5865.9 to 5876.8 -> 1.74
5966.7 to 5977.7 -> 1.95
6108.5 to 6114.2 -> 2.48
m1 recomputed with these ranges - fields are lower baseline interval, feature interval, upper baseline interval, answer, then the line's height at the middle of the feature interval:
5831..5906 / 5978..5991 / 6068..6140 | -0.27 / 2.18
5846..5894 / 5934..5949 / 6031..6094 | -0.86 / 2.06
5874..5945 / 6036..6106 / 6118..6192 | 0.15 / 2.32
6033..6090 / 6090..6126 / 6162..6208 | -1.07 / 2.39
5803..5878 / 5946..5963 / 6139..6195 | -1.05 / 2.12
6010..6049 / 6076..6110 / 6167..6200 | 1.14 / 2.42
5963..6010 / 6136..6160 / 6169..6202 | 1.65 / 2.51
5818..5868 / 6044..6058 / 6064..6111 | -0.41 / 2.27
